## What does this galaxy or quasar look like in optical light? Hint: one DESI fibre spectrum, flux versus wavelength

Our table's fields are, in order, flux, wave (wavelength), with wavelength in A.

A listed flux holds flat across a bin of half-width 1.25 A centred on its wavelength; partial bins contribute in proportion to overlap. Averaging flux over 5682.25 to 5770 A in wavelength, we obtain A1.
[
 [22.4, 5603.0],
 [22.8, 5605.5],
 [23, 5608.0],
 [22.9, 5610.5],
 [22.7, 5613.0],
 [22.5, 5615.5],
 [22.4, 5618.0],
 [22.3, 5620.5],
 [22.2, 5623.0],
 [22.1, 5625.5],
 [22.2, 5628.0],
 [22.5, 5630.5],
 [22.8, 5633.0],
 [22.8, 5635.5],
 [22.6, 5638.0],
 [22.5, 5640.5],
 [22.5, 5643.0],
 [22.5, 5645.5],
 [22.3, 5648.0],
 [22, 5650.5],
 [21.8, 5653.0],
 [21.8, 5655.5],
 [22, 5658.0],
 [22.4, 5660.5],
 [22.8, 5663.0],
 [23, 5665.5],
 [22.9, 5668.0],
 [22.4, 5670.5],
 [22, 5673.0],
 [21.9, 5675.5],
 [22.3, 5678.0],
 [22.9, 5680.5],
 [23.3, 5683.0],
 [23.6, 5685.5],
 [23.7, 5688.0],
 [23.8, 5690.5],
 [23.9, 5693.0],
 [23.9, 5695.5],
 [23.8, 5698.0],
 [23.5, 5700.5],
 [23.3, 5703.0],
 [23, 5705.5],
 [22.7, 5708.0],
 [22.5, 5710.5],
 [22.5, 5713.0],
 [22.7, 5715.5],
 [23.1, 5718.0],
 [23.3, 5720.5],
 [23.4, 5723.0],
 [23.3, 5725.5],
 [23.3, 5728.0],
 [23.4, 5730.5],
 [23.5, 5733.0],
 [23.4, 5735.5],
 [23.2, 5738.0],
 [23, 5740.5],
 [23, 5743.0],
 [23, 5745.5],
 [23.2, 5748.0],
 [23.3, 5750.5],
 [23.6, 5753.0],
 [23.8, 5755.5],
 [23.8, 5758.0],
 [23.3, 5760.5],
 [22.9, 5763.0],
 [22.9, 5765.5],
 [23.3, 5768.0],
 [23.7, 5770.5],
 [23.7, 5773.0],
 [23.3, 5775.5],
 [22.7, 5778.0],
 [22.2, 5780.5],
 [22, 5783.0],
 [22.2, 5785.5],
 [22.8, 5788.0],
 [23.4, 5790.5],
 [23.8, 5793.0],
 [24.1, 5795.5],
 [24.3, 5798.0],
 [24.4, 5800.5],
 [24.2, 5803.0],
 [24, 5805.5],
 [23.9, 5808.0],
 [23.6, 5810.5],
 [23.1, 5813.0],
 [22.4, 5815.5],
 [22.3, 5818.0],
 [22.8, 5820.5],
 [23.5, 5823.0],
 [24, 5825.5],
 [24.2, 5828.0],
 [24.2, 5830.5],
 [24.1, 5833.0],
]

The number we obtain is 23.3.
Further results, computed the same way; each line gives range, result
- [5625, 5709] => 22.8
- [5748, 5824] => 23.3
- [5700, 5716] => 22.9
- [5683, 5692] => 23.6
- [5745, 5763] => 23.4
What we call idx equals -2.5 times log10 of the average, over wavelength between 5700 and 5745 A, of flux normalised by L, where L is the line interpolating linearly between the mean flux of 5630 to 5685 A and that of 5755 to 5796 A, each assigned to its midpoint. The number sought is -0.01 mag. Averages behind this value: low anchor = 22.5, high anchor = 23.1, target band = 23.1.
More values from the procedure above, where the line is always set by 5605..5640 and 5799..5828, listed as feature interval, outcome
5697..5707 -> -0.020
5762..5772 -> 0.003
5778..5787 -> 0.054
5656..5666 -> 0.014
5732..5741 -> -0.008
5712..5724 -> 0.001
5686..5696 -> -0.042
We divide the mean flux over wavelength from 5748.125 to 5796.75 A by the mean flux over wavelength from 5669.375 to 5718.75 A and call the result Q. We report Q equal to 1.0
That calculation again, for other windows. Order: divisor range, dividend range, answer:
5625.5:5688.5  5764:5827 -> 1.04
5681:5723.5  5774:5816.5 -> 1.00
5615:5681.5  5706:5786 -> 1.03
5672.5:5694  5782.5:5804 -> 1.02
